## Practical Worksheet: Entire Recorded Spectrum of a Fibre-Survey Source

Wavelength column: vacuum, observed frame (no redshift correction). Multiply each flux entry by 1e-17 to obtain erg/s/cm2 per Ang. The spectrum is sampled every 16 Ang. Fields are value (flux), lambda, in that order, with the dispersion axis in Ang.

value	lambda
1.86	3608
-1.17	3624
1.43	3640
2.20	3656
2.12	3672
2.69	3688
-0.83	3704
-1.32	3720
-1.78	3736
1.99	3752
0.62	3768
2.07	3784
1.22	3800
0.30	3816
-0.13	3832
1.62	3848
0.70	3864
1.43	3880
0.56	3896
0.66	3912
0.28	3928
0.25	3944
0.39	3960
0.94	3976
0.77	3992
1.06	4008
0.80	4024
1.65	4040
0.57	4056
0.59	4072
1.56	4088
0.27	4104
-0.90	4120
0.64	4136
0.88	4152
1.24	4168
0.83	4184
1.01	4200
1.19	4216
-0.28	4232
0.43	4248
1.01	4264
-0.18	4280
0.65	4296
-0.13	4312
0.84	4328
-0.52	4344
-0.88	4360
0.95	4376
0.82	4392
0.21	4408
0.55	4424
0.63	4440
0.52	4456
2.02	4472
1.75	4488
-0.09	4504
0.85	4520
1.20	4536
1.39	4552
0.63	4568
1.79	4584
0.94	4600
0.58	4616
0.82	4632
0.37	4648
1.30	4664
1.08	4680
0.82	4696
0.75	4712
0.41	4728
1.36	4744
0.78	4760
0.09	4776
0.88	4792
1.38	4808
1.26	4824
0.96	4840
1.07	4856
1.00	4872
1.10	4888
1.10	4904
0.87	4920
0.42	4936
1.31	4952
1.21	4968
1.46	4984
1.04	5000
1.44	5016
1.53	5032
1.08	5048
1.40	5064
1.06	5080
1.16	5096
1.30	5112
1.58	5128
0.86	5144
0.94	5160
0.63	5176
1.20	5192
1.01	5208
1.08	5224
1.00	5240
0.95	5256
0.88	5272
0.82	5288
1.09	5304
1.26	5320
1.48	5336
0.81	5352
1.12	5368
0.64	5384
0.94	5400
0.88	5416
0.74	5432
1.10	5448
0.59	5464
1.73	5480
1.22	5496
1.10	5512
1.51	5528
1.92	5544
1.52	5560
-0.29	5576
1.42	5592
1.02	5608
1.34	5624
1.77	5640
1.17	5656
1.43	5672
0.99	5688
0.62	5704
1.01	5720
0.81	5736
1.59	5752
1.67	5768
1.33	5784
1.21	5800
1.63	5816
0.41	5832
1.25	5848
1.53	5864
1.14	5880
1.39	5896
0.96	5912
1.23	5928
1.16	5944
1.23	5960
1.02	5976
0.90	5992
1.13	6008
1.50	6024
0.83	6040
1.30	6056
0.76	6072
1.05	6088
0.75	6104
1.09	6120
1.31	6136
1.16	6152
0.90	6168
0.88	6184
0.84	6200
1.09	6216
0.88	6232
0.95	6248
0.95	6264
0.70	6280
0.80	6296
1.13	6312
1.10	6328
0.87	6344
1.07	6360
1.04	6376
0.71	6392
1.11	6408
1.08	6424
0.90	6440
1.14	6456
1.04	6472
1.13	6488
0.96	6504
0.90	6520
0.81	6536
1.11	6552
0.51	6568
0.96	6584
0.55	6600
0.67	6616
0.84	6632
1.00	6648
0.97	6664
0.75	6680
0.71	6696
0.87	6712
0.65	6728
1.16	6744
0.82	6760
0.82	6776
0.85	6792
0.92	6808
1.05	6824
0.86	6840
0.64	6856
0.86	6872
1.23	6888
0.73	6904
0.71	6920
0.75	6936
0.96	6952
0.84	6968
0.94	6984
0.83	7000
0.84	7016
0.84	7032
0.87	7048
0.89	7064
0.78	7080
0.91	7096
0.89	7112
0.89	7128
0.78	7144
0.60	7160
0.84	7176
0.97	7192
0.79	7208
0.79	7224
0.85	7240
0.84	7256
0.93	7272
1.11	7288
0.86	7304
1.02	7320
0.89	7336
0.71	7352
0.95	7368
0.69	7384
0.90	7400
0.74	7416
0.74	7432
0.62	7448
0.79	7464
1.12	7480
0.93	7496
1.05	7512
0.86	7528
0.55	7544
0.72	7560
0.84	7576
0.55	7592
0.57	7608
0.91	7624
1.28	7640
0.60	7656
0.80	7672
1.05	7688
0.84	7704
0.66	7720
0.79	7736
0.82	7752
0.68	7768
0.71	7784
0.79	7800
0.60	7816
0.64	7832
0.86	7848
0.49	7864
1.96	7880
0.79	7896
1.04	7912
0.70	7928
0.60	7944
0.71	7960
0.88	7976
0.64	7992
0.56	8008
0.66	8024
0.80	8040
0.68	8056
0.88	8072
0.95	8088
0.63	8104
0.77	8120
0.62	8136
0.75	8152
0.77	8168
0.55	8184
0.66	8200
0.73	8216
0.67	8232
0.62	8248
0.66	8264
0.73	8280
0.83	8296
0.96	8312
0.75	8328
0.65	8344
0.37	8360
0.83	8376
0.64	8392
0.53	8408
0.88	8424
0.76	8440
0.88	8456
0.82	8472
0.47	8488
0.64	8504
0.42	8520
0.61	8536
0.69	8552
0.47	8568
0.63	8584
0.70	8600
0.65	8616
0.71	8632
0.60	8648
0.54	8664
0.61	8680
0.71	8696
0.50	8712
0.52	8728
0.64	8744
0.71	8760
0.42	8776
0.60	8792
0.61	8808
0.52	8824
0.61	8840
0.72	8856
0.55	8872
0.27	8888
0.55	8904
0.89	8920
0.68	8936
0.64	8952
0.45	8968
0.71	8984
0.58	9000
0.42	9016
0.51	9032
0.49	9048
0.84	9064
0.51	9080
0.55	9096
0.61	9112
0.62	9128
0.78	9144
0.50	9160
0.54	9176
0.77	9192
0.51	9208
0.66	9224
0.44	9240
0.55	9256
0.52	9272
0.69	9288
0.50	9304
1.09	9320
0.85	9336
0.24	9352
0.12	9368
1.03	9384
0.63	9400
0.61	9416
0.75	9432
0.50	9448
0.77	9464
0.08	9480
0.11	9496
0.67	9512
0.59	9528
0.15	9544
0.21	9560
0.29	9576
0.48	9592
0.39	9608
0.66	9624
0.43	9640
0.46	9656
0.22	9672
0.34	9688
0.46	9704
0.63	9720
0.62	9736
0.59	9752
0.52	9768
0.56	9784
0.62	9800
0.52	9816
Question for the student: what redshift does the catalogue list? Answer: 0.201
